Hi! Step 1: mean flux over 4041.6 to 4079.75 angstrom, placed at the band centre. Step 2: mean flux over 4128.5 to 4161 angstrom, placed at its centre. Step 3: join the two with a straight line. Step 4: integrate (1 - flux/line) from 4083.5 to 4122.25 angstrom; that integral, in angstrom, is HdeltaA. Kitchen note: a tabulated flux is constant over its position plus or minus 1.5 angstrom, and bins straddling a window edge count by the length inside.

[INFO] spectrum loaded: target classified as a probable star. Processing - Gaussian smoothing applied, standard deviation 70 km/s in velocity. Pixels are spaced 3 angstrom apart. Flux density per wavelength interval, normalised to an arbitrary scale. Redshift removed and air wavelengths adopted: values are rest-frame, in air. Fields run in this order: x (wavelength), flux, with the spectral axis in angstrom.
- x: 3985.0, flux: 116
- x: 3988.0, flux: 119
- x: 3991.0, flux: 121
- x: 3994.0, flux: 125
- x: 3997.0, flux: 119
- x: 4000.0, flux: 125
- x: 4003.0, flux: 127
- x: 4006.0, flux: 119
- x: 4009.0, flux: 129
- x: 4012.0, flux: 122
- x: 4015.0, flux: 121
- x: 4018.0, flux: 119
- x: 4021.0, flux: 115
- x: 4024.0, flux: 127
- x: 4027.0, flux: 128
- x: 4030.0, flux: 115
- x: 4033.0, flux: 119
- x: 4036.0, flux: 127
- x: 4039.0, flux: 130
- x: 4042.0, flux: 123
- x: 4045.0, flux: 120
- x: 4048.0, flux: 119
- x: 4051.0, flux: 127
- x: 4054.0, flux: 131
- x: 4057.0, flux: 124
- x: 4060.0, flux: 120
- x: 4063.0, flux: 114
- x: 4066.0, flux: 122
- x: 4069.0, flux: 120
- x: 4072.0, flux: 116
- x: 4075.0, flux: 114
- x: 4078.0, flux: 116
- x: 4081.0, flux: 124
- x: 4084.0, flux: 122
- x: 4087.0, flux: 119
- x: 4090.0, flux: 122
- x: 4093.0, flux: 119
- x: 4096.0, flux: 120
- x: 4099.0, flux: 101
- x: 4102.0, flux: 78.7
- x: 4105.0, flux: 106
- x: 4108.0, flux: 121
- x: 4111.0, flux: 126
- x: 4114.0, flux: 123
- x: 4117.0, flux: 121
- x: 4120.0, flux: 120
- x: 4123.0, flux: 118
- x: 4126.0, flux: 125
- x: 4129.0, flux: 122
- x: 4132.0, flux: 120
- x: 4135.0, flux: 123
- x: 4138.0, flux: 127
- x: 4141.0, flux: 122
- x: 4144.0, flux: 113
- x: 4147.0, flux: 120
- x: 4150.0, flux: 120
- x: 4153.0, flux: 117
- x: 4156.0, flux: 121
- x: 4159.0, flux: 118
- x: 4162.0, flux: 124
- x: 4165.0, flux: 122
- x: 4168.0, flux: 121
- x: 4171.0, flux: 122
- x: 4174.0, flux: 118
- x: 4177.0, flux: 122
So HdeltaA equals 1.7 angstrom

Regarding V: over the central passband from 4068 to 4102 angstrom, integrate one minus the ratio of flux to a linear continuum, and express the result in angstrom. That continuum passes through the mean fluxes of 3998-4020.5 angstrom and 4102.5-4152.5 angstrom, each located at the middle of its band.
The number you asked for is 1.4 angstrom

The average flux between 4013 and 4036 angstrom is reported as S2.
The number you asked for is 121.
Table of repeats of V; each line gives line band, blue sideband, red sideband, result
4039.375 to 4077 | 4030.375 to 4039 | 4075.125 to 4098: 0.1 angstrom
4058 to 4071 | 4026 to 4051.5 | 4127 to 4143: 0.4 angstrom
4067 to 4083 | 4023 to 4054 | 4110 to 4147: 0.6 angstrom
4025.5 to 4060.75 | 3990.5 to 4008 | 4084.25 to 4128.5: -1.0 angstrom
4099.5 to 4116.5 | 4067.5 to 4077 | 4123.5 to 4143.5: 1.3 angstrom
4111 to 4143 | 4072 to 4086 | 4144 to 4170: -0.7 angstrom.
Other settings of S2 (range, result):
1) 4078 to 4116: 115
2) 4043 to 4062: 123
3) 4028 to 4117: 119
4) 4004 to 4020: 122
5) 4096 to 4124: 113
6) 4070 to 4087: 118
